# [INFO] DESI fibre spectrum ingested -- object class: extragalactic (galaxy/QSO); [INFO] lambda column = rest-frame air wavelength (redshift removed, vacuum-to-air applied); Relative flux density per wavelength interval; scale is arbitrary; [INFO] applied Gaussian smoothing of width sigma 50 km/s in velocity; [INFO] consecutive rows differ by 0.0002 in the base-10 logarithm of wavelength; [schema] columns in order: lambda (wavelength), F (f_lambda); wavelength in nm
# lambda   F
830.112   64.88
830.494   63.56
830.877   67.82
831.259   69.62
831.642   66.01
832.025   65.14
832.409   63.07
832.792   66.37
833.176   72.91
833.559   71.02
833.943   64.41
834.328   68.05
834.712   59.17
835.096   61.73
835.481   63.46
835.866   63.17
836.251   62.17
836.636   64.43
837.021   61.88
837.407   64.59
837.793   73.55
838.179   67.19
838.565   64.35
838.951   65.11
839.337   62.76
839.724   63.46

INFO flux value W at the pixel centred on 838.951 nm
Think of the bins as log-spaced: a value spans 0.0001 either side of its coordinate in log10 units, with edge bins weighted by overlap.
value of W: 65.11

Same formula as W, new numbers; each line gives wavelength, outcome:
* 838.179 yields 67.19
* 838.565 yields 64.35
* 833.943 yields 64.41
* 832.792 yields 66.37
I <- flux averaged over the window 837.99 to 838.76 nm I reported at 65.8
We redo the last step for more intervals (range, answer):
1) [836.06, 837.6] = 63.3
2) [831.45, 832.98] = 65.1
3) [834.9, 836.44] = 62.6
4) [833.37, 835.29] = 64.8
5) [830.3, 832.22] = 66.4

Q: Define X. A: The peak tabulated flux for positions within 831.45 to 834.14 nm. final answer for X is 72.91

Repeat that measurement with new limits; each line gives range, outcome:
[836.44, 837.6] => 64.59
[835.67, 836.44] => 63.17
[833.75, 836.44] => 68.05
